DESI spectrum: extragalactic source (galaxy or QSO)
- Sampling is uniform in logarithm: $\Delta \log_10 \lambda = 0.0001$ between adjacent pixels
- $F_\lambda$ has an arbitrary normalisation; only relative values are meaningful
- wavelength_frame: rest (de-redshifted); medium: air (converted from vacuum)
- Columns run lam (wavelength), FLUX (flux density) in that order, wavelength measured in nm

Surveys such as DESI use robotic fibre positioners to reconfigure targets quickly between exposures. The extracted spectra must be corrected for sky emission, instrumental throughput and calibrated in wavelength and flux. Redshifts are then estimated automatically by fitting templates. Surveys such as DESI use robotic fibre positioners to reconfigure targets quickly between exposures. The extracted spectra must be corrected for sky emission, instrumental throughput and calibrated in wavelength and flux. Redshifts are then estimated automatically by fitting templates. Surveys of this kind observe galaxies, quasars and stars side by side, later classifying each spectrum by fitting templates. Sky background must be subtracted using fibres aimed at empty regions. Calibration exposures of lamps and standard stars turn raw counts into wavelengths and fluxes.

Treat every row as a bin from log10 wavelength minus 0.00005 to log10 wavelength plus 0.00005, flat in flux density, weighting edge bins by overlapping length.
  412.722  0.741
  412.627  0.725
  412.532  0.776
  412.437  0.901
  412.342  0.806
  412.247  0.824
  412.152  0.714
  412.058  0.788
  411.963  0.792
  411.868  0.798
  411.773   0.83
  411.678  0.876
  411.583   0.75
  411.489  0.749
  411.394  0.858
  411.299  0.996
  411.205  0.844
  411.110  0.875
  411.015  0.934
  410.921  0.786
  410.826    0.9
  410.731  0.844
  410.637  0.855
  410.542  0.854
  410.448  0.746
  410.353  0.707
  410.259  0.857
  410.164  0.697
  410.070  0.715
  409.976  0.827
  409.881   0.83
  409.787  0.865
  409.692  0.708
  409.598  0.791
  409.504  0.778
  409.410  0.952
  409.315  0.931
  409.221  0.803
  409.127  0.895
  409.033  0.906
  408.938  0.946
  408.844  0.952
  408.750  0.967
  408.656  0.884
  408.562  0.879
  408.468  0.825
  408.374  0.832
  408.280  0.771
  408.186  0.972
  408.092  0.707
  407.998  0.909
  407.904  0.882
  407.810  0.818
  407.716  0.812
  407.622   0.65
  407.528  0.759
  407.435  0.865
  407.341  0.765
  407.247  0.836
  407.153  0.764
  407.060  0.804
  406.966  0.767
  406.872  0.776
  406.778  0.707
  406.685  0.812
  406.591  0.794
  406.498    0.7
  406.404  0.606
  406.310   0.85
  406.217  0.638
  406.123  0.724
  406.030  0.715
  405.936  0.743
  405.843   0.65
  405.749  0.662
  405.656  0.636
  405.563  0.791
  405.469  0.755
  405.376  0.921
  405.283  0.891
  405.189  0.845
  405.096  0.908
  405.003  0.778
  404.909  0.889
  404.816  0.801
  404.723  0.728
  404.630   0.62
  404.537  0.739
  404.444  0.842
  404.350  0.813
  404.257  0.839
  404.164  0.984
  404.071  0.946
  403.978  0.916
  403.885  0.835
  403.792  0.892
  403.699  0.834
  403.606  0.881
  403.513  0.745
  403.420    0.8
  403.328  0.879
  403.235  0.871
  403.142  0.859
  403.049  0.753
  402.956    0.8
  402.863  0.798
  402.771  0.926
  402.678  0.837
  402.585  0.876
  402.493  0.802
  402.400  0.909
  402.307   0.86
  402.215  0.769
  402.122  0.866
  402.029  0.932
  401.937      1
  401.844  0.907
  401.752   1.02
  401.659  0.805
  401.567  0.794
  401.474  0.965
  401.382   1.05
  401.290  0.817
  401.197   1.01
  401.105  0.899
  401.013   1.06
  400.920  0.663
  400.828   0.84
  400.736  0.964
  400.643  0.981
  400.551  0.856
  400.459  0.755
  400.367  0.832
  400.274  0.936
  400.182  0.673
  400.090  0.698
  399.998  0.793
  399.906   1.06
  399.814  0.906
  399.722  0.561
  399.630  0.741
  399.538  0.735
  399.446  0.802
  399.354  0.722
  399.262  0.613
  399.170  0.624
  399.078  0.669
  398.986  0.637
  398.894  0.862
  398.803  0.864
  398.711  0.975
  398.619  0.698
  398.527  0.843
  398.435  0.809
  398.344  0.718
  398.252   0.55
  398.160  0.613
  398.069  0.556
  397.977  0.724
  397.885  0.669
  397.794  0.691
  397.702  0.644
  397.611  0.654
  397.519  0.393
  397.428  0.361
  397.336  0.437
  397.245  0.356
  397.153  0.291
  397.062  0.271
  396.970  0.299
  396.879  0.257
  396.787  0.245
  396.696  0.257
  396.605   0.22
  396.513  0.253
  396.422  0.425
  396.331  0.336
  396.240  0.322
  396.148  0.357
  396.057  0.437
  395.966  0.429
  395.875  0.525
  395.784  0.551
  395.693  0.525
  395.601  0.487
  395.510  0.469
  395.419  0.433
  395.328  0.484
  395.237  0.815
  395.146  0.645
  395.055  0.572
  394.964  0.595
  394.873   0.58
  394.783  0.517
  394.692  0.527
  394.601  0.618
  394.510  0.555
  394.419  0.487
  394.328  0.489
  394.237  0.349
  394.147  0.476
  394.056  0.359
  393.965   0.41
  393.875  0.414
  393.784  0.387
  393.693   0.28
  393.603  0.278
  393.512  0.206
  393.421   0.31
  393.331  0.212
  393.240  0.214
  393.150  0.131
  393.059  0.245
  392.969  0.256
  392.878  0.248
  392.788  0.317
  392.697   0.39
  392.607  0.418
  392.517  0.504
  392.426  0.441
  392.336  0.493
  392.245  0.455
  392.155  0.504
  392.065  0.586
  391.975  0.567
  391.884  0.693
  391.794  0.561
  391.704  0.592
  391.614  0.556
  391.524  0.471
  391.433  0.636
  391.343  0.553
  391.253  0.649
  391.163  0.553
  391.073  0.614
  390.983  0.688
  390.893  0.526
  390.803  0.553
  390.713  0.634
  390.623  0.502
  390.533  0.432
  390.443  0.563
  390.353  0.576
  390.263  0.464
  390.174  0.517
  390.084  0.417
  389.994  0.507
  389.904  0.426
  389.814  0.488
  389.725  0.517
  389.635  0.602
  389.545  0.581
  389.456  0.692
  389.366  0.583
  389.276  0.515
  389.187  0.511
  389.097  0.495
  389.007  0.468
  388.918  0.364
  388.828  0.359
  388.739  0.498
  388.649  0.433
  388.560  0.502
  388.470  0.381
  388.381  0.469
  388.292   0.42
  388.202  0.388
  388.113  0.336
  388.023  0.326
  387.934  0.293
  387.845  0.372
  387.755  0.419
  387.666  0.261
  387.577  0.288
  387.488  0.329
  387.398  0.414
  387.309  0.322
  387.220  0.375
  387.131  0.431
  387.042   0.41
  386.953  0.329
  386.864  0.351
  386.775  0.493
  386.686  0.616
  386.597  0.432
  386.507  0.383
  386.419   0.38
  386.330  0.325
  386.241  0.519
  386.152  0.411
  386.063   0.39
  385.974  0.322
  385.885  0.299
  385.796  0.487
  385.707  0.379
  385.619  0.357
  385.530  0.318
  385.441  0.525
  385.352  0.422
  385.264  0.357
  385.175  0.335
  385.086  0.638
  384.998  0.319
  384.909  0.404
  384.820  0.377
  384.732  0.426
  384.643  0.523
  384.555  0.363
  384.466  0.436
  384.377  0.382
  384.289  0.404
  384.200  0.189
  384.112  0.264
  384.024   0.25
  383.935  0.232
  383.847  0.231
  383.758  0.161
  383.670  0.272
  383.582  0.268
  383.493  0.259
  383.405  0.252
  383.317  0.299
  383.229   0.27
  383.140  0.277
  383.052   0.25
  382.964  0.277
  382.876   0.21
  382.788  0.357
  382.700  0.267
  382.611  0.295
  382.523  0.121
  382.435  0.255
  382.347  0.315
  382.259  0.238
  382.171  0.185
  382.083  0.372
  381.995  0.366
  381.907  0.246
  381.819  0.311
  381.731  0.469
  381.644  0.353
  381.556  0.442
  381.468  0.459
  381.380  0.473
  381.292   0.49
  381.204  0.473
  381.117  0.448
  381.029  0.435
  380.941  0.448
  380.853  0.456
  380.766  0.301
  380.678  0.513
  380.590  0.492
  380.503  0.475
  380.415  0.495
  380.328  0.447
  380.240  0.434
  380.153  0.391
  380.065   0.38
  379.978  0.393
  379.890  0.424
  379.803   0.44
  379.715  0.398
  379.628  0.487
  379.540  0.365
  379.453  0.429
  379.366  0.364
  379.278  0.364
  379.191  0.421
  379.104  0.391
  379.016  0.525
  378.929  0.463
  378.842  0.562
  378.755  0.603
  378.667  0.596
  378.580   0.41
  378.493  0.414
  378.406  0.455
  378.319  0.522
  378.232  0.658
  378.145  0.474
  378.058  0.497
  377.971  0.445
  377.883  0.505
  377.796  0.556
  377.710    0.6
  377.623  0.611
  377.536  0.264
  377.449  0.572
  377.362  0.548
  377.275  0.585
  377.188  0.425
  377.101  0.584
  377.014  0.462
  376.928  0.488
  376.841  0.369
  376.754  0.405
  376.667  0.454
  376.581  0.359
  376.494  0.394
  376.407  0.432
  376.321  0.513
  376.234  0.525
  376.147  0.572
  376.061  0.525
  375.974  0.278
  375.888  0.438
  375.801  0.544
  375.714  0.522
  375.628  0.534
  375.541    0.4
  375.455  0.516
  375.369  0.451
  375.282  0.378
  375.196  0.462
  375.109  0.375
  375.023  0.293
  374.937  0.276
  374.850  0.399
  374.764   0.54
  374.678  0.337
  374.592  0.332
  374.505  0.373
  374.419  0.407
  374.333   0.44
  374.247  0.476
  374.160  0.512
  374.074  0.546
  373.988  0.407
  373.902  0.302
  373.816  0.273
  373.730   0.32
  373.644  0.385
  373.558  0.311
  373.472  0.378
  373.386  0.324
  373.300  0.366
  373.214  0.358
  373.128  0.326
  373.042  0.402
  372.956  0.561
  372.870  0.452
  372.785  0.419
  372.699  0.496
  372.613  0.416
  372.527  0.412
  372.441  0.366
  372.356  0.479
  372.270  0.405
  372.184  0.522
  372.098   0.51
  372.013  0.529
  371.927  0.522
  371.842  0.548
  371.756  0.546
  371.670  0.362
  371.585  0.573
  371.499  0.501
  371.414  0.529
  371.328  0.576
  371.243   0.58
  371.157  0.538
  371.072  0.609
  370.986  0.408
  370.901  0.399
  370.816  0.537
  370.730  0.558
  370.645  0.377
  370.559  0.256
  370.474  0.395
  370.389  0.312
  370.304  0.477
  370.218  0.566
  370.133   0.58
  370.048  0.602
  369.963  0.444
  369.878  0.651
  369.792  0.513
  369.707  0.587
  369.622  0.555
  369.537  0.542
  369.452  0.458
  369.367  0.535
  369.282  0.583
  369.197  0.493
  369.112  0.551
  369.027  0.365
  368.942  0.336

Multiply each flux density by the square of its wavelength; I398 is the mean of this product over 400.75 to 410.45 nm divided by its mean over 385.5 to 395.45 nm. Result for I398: 2.0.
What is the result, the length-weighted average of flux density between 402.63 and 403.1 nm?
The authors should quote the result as 0.823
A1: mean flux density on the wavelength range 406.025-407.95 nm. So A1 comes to 0.765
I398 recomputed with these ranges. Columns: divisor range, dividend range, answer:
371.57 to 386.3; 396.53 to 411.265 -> 2.16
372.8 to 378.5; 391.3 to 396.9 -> 1.08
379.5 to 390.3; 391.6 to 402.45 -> 1.62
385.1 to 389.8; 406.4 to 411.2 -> 2.17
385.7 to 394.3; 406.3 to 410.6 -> 2.04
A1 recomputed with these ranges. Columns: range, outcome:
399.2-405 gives 0.842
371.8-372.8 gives 0.47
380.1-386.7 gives 0.363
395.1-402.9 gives 0.68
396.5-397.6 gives 0.316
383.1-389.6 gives 0.386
